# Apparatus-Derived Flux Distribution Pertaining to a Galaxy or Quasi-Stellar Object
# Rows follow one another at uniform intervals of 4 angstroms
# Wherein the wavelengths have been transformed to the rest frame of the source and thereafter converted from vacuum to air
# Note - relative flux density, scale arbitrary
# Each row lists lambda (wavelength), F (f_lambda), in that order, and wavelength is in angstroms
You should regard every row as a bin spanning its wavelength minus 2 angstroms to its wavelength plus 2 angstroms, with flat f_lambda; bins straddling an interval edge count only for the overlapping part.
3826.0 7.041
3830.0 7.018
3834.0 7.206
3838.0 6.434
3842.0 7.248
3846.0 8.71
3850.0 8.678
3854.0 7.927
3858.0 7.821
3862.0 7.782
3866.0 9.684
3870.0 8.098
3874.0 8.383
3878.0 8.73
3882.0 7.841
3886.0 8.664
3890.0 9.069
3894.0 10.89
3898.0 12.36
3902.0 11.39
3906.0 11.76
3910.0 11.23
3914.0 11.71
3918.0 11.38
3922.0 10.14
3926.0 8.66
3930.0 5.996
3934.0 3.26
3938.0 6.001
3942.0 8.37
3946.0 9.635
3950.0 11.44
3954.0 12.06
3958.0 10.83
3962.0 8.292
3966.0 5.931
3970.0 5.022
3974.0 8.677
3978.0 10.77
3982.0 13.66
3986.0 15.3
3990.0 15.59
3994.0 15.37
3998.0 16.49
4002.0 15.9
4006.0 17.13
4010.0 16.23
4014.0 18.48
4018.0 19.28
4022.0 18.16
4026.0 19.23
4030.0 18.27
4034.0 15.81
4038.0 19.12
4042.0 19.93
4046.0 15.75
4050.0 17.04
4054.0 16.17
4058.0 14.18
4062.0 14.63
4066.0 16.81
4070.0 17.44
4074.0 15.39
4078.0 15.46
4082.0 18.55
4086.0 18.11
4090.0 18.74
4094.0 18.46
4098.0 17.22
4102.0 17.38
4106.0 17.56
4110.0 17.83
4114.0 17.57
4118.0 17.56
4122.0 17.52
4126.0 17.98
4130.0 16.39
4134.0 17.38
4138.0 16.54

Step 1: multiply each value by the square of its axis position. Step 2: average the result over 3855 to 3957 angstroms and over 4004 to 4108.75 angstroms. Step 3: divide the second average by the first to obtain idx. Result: 2.01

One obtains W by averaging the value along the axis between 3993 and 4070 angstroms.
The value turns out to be 17.1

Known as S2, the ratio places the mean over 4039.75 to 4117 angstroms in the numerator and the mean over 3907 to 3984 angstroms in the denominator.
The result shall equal 1.87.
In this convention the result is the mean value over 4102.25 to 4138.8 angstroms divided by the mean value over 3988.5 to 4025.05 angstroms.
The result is 1.02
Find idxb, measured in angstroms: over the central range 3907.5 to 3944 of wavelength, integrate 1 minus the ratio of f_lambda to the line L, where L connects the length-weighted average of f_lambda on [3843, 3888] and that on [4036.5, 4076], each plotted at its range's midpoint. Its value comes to 7.6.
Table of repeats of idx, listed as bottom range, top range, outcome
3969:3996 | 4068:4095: 1.48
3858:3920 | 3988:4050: 1.88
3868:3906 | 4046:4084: 1.84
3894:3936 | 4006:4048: 1.94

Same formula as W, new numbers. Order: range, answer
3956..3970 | 7.88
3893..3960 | 9.81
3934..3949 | 7.6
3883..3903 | 10.3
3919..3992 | 9.45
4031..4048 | 17.7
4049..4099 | 16.8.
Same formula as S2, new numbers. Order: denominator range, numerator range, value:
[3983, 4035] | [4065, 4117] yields 1.03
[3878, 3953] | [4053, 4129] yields 1.81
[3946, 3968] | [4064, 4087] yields 1.74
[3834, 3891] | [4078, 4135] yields 2.16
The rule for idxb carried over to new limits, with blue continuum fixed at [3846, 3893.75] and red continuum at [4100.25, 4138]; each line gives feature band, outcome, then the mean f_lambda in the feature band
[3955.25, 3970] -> 4.6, 8.09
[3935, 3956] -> 3.9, 9.2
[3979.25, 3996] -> -2.7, 14.8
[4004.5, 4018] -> -4.0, 17.6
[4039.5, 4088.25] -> -3.9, 16.7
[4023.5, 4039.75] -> -4.3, 18.1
